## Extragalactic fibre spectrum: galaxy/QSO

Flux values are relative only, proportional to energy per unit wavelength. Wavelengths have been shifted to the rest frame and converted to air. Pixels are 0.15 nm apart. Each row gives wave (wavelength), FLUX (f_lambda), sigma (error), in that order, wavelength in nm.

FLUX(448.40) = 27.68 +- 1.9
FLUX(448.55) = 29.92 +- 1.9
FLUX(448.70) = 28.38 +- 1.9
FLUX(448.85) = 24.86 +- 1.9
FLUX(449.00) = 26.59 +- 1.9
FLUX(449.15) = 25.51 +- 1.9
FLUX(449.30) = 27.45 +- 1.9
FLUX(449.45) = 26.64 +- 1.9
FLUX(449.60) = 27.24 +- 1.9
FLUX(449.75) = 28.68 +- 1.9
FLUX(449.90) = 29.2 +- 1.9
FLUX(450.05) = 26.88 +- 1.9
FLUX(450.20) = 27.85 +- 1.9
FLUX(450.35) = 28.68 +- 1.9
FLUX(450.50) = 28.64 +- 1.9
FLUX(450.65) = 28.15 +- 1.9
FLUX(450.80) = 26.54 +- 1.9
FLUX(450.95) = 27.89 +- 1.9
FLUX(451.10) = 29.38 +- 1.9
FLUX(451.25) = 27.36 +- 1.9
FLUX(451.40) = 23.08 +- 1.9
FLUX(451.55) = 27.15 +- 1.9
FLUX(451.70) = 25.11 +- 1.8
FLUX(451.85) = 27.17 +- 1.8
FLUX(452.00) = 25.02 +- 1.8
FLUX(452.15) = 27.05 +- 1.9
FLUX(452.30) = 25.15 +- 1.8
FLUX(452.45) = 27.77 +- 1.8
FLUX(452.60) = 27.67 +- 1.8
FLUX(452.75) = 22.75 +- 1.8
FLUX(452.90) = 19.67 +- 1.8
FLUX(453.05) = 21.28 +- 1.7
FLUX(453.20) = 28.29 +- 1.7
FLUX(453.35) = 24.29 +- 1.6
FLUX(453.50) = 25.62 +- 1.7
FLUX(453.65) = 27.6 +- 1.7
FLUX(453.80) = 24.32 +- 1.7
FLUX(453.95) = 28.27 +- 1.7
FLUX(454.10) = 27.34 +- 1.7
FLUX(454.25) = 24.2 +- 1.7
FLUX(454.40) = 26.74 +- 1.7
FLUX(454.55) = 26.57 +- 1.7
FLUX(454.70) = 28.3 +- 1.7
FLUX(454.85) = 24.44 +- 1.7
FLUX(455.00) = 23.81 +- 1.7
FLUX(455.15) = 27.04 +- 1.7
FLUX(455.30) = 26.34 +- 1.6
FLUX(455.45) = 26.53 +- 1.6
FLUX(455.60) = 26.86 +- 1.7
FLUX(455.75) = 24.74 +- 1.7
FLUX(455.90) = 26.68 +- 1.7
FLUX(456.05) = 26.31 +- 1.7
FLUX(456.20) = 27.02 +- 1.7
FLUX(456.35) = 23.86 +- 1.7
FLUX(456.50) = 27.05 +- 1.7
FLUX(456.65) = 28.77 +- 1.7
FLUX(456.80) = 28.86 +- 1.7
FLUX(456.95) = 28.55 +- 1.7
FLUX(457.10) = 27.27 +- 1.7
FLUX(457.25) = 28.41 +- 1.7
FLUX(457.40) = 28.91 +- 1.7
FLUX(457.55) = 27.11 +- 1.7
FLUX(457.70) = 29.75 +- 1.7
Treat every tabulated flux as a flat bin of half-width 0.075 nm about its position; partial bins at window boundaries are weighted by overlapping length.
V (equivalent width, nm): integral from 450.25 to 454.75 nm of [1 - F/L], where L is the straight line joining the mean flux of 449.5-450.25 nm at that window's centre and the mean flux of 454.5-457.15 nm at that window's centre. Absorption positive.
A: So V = 0.18 nm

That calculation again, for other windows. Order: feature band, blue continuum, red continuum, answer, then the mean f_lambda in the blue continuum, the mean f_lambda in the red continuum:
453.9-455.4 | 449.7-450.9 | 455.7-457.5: 0.07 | 28.1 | 27.2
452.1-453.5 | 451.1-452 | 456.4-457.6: 0.09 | 26.2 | 28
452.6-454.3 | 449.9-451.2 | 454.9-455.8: 0.11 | 28.1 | 25.9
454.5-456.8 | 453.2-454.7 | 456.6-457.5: 0.09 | 26.3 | 28.4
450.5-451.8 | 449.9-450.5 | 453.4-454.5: 0.03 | 28.1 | 26.3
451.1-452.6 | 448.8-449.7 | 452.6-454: -0.06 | 26.5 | 24.8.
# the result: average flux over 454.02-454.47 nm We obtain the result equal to 26.1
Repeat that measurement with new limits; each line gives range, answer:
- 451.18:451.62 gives 25.8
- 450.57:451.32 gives 27.9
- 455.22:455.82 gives 26.1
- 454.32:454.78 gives 27.1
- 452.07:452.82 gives 26.1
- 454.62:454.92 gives 26.4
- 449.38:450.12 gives 27.7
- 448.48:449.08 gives 27.4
